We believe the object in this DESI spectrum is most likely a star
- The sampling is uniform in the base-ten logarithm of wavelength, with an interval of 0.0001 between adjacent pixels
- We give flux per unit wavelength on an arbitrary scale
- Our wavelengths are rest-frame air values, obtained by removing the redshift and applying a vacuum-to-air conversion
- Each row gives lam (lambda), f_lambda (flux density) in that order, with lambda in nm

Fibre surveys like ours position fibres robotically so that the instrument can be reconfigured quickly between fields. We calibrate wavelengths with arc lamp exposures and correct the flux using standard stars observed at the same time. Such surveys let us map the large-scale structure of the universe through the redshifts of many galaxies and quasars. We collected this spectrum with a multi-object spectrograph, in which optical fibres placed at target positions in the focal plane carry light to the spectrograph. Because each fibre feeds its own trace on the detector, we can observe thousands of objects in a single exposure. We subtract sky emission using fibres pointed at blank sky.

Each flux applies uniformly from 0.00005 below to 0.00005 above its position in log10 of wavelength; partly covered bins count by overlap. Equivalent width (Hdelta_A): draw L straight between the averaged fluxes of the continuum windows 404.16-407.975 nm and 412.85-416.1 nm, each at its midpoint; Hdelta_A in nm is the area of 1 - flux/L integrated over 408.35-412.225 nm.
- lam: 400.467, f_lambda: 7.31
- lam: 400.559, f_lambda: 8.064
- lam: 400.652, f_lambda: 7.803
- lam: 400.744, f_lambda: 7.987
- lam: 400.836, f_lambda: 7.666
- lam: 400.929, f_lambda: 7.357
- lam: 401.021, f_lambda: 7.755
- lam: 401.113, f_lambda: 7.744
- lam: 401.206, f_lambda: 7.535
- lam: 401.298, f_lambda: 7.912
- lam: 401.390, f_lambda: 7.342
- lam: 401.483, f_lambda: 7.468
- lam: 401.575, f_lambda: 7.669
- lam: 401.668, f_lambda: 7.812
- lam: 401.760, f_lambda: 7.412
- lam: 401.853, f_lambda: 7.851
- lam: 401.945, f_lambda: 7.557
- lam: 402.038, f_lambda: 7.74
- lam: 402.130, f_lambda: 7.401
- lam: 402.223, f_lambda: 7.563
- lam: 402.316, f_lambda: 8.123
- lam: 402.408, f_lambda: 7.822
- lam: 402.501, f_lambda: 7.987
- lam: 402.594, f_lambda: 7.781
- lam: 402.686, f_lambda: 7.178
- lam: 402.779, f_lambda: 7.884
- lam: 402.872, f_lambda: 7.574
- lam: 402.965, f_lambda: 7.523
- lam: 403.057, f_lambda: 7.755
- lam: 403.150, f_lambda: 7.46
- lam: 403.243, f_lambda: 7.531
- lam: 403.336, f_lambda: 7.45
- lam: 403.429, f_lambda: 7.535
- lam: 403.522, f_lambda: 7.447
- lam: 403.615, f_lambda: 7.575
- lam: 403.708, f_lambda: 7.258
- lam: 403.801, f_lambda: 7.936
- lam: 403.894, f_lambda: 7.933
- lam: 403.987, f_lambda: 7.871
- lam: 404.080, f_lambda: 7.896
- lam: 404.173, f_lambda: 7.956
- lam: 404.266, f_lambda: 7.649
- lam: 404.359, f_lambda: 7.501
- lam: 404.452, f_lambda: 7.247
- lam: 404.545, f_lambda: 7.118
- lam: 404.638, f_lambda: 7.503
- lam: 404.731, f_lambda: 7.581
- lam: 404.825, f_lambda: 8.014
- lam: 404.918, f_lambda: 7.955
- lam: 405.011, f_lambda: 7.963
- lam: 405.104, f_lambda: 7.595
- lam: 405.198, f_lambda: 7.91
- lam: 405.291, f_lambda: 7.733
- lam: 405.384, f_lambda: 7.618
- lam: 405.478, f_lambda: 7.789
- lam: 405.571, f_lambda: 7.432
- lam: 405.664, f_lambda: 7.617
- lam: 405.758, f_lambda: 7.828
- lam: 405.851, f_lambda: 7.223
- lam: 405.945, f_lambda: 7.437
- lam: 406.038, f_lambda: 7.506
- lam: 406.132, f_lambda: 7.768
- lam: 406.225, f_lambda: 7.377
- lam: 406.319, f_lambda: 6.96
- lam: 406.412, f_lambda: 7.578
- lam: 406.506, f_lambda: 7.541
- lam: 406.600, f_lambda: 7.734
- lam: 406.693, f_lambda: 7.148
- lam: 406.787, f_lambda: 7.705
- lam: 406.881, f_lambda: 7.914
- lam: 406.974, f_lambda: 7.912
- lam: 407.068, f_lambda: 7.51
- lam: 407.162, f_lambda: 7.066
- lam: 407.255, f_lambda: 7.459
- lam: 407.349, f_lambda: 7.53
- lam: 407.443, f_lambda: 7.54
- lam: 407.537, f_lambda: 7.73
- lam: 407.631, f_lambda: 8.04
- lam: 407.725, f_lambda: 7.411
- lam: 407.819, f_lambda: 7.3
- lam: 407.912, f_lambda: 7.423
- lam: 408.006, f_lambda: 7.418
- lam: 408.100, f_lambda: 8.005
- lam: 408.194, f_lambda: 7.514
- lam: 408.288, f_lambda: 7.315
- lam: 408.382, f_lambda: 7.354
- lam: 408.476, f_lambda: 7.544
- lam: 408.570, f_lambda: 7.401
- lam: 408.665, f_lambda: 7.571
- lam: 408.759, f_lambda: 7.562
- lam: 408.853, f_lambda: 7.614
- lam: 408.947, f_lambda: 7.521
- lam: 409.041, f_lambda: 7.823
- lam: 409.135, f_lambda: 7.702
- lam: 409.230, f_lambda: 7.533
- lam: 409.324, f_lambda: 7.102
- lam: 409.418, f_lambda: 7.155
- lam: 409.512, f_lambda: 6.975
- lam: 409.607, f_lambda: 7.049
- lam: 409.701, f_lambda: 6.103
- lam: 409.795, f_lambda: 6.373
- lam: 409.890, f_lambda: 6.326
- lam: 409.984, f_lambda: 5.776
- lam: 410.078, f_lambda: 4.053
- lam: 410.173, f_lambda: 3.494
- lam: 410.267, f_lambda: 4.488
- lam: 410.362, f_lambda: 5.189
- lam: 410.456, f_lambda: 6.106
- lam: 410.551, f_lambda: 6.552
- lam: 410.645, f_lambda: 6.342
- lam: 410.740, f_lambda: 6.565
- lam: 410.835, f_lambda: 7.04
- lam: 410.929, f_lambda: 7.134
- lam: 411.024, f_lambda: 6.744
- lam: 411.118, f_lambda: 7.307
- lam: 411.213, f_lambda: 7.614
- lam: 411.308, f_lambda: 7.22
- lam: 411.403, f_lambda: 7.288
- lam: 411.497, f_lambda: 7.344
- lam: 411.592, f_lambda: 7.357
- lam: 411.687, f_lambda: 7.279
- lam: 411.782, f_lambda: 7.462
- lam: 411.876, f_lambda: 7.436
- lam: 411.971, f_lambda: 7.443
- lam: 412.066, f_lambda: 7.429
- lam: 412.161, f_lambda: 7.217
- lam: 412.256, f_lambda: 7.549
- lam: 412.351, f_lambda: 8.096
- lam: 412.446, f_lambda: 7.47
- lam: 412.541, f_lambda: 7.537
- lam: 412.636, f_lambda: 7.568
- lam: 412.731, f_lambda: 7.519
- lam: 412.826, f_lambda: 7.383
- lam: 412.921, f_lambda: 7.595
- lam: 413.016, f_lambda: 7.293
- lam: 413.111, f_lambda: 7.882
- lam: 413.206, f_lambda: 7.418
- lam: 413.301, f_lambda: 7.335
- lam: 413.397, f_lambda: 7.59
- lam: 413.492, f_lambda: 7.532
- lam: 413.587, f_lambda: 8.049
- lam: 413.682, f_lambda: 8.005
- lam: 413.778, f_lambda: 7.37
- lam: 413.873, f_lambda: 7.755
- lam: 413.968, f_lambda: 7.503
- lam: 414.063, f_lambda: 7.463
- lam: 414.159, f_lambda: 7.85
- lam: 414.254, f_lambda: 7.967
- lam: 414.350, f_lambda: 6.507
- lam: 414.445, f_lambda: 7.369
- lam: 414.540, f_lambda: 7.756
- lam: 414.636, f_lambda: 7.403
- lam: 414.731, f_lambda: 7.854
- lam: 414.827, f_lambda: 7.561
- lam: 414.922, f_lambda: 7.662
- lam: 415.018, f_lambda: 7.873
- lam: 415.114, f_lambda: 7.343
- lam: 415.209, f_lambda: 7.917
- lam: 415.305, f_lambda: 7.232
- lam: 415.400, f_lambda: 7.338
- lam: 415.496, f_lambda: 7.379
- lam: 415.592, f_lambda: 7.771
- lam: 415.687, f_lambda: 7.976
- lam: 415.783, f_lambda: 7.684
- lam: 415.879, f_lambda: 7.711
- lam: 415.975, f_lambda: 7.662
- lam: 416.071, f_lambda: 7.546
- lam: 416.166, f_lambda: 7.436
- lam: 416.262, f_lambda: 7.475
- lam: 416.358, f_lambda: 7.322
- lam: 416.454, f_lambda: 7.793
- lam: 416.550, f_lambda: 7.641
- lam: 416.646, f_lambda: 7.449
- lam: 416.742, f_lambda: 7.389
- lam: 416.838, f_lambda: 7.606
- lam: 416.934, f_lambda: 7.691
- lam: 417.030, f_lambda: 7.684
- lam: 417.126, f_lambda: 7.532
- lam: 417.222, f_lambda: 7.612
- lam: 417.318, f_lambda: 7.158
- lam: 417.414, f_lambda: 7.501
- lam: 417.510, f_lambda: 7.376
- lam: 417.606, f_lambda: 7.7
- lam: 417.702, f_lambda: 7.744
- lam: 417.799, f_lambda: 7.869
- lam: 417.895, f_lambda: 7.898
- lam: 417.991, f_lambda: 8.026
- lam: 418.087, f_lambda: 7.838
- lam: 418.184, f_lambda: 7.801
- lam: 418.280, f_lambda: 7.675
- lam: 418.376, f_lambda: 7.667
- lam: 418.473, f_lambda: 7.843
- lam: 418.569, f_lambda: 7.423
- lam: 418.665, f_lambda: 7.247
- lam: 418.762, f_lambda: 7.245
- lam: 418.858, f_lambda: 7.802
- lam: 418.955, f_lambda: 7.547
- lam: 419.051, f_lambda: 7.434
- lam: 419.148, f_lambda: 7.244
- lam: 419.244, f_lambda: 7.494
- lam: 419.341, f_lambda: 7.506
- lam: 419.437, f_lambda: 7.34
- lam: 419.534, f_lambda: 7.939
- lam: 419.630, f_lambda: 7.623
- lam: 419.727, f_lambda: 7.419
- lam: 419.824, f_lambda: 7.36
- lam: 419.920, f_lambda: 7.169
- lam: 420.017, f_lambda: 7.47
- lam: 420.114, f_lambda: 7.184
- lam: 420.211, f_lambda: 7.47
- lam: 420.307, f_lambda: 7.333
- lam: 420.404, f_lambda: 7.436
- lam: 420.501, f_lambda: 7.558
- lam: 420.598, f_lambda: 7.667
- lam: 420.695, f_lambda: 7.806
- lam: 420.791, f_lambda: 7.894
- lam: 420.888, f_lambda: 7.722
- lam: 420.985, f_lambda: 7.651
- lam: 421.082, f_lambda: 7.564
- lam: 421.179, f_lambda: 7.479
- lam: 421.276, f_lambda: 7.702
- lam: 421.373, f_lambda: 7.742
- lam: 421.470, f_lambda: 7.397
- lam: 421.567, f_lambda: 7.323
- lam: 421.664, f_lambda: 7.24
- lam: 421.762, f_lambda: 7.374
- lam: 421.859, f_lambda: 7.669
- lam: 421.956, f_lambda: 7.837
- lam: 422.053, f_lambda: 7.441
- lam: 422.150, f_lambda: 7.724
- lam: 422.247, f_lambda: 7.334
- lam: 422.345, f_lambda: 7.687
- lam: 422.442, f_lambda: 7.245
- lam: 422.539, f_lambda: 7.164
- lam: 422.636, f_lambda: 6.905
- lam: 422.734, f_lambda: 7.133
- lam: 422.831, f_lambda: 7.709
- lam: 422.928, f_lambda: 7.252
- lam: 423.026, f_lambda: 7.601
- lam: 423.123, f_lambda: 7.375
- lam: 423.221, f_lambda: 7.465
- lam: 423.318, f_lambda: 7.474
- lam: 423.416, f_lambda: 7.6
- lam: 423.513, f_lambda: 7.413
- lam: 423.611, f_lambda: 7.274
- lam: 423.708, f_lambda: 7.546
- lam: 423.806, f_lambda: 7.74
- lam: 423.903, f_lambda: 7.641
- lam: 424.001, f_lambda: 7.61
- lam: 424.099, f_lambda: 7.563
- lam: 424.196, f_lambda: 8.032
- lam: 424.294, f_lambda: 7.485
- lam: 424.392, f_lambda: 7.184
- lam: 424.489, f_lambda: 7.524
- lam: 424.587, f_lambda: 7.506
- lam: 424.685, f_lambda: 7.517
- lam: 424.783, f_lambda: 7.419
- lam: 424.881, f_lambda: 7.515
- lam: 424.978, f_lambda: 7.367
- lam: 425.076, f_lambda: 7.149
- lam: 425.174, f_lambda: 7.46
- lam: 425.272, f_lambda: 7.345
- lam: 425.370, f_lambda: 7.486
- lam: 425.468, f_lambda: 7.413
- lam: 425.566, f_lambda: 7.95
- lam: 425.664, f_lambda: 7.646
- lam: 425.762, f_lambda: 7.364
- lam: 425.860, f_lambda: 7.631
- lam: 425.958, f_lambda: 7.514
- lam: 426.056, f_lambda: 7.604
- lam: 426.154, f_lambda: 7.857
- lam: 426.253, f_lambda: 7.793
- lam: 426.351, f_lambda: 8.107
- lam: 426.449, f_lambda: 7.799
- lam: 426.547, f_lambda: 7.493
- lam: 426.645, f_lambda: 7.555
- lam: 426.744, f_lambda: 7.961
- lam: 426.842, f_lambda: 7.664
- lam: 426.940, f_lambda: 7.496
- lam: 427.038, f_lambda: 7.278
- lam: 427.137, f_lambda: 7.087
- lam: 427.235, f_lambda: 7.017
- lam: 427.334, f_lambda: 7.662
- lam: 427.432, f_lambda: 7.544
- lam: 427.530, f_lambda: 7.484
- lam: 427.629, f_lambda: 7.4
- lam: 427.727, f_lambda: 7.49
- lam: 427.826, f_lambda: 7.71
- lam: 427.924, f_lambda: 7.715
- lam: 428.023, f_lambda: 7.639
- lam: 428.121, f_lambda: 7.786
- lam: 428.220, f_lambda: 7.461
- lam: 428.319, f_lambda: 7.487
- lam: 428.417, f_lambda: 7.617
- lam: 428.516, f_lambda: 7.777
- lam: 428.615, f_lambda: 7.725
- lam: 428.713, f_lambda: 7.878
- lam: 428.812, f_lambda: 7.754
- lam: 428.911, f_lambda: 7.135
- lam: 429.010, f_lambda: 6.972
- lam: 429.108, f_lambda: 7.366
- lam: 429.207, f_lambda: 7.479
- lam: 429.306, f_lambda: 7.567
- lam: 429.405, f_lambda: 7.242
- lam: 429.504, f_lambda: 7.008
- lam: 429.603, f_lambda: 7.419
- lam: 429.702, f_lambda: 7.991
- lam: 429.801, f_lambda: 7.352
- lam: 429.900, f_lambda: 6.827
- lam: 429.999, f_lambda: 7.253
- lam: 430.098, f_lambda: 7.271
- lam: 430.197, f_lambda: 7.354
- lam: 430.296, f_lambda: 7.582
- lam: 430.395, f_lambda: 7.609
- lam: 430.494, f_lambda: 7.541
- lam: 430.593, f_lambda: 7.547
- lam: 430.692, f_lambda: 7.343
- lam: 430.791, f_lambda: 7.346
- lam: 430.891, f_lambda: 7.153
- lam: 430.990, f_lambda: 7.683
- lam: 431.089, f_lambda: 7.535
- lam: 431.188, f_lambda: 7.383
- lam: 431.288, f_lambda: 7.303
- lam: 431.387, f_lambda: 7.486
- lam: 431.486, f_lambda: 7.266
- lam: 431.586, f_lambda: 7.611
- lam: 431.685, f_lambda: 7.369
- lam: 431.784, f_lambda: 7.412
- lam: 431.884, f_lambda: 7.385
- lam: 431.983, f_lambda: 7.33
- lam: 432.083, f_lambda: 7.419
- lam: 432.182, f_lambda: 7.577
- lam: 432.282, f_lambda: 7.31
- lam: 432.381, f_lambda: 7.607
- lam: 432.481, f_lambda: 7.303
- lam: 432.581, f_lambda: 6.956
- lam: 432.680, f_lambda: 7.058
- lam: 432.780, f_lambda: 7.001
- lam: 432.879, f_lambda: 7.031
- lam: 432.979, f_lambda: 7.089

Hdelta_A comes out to 0.378 nm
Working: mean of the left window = 7.58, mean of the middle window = 6.84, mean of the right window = 7.59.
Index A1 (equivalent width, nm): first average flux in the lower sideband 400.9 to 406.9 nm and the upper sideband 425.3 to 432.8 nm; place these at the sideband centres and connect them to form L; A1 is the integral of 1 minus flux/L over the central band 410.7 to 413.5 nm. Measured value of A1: 0.07 nm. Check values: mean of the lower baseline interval 7.62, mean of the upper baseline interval 7.48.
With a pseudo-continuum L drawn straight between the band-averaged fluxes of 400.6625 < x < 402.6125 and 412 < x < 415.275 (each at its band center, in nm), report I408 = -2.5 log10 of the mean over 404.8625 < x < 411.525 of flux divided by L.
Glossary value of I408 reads 0.07 mag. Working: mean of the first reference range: 7.69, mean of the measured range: 7.17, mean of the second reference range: 7.57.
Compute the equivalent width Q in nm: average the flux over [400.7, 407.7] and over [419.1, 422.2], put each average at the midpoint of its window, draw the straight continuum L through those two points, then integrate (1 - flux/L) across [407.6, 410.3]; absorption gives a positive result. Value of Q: 0.236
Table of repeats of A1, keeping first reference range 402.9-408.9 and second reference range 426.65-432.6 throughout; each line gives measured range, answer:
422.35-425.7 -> 0.01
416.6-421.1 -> -0.03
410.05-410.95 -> 0.22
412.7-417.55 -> -0.02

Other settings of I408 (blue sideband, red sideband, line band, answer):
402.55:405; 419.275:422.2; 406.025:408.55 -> 0.011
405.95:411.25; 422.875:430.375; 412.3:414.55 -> -0.058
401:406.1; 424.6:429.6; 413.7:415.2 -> 0.003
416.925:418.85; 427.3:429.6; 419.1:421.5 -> 0.011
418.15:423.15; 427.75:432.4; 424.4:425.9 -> 0.000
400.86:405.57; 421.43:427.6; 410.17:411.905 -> 0.136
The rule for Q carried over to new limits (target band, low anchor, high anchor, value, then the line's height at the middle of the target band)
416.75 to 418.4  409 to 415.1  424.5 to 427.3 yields -0.09 nm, 7.29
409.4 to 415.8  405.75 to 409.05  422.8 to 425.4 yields 0.31 nm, 7.52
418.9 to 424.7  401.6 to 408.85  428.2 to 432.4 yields 0.00 nm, 7.49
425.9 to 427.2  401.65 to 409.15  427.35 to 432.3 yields -0.03 nm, 7.48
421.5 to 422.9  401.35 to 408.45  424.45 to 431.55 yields 0.02 nm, 7.52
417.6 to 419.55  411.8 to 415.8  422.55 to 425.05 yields -0.03 nm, 7.52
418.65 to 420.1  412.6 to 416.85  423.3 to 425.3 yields 0.02 nm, 7.53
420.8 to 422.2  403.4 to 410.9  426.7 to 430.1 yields -0.03 nm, 7.4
